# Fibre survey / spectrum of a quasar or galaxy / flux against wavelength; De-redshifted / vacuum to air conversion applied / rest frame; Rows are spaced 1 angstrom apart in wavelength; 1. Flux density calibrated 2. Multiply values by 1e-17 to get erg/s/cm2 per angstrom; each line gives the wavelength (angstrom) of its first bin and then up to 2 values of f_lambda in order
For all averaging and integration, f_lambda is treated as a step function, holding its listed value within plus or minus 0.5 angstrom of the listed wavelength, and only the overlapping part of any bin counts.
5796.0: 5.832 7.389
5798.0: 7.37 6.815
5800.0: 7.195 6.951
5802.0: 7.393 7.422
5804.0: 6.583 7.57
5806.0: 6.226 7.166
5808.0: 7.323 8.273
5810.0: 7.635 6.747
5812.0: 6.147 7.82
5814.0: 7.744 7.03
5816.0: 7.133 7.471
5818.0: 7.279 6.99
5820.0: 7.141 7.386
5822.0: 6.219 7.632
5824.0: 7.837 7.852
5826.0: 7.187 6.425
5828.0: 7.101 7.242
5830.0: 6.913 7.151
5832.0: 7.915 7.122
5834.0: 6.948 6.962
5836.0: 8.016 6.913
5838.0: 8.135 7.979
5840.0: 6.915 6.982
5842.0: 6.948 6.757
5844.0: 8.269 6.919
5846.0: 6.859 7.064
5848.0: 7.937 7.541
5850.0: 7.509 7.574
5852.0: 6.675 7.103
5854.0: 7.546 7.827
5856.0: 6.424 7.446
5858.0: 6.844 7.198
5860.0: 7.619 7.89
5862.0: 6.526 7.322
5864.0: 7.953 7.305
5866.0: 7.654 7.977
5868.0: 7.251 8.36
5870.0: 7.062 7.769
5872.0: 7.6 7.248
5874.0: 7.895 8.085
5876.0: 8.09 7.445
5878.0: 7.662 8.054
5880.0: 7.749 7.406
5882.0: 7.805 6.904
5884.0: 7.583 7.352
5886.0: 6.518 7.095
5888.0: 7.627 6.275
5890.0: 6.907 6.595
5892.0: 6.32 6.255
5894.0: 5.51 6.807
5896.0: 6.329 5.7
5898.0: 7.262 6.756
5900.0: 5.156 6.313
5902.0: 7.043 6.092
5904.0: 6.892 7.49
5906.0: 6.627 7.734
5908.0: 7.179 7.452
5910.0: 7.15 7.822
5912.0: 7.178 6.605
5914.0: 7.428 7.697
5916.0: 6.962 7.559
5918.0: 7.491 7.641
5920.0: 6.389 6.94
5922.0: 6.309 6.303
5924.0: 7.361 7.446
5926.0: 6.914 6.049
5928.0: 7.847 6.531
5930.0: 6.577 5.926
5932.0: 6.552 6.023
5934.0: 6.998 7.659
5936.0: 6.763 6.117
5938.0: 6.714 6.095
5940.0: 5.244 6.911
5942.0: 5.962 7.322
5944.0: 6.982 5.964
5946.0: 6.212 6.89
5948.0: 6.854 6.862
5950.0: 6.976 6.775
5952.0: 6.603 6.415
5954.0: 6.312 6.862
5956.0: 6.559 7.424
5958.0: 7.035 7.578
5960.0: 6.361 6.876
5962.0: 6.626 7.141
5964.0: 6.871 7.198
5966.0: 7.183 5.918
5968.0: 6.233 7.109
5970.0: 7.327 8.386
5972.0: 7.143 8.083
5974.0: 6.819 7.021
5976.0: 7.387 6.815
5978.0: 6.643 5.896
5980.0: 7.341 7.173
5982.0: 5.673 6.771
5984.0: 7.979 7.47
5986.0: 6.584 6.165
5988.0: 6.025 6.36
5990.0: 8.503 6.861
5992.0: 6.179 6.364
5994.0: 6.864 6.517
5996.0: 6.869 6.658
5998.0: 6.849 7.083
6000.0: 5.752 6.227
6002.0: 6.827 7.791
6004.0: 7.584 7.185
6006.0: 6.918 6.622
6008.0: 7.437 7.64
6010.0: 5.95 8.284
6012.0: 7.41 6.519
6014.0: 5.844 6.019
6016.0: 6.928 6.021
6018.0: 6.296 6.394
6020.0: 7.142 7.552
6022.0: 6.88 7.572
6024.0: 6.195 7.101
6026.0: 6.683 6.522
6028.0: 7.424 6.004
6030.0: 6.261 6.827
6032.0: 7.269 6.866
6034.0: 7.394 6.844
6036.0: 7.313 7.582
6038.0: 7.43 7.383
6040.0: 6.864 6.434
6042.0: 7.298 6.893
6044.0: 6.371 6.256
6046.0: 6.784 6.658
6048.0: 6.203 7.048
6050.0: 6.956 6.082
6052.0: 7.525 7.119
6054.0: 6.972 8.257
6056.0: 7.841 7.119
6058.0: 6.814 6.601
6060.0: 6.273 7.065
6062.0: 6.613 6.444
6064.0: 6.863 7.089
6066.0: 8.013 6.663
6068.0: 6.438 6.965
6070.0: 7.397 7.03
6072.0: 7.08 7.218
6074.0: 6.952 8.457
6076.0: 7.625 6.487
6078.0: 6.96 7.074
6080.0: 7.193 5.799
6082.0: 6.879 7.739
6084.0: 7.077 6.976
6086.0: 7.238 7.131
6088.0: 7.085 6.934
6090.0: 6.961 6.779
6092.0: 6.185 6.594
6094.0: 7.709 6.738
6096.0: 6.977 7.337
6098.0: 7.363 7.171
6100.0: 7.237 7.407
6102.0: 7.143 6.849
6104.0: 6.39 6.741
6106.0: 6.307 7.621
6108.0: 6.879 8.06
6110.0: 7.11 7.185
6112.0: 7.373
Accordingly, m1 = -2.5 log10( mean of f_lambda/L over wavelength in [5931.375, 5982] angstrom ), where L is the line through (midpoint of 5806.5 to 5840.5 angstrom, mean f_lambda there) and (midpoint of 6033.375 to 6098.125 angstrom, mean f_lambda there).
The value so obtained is 0.053 mag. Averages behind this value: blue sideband 7.29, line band 6.79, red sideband 7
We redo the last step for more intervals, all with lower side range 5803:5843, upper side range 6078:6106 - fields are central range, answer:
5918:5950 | 0.07 mag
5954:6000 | 0.03 mag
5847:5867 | -0.03 mag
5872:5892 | -0.03 mag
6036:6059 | 0.00 mag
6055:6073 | 0.00 mag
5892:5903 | 0.14 mag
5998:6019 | 0.04 mag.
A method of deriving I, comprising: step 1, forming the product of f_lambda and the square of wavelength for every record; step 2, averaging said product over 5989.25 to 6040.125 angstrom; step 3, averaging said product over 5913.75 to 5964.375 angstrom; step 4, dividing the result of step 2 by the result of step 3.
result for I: 1.0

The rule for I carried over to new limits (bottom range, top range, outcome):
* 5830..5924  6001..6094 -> 1.02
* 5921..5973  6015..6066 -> 1.05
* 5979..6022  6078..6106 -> 1.06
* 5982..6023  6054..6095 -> 1.06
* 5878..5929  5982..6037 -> 1.02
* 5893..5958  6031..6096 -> 1.08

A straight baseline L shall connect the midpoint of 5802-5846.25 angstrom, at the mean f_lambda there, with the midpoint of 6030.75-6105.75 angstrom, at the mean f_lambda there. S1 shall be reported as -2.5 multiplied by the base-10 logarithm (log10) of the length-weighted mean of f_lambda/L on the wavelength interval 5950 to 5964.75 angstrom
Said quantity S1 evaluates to 0.04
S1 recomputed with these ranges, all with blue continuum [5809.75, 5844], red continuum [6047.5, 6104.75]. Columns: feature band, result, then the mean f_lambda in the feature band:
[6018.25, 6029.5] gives 0.03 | 6.85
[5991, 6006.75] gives 0.05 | 6.78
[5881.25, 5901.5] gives 0.08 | 6.66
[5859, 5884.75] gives -0.06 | 7.6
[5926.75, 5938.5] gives 0.08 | 6.66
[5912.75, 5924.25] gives 0.01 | 7.06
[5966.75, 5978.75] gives 0.01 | 7.07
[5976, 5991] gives 0.04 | 6.83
